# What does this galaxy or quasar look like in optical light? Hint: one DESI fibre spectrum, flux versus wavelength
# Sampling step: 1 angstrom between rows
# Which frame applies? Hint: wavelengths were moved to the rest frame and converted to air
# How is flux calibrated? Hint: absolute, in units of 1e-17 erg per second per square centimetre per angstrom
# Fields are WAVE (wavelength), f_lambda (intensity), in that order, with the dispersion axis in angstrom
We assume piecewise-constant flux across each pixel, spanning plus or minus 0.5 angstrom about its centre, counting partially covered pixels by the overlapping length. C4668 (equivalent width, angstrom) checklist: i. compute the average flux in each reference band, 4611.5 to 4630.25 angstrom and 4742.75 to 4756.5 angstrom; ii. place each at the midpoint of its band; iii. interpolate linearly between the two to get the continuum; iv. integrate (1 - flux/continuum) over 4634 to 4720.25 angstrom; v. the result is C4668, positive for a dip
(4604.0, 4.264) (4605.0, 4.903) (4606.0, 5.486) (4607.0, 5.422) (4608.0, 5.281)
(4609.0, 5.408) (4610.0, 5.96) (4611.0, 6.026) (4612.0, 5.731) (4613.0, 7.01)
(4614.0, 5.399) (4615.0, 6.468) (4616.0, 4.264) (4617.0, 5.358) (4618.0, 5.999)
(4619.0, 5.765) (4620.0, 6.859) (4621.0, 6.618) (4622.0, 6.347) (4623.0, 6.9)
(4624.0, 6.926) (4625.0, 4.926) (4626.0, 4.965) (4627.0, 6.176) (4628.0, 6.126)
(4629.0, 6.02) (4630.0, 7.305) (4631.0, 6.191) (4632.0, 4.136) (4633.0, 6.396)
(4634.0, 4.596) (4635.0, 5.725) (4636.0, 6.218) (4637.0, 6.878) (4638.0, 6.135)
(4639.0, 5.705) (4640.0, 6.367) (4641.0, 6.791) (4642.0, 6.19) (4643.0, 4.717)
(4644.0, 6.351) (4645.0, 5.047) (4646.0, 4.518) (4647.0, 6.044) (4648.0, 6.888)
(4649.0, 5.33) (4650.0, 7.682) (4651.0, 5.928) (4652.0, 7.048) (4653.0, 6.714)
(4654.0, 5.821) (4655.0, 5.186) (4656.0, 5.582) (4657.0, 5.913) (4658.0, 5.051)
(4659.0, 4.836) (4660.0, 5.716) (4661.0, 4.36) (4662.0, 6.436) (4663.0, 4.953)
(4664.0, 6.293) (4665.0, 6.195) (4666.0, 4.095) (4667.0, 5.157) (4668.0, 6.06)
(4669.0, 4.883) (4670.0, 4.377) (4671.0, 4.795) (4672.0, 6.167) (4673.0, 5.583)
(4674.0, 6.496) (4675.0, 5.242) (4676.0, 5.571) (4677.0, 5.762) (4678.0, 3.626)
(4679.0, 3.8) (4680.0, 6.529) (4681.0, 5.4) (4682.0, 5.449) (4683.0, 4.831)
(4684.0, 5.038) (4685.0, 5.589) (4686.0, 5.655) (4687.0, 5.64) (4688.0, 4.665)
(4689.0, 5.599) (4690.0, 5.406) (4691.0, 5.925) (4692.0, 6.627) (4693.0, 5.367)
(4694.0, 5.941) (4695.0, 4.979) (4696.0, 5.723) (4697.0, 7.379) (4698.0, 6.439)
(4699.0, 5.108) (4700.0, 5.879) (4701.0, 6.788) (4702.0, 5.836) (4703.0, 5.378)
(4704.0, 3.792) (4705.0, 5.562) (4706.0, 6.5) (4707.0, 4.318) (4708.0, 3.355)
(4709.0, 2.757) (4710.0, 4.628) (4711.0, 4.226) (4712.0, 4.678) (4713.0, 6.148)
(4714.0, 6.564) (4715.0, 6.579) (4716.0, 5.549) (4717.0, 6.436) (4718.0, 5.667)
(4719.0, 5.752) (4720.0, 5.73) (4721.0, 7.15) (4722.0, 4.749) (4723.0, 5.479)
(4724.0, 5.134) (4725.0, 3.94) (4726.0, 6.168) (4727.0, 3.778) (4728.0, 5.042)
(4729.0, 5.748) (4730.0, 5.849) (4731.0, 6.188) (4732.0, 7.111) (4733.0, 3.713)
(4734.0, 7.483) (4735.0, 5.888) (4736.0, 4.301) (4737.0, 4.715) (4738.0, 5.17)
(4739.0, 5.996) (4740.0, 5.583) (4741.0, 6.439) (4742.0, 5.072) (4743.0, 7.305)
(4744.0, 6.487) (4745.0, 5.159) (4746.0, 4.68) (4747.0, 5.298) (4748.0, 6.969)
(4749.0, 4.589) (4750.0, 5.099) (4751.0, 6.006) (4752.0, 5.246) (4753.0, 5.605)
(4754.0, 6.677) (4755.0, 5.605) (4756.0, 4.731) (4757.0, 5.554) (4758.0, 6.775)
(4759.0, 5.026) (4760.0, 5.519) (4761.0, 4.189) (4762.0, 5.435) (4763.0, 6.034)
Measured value 4.4 angstrom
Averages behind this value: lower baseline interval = 6.04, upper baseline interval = 5.65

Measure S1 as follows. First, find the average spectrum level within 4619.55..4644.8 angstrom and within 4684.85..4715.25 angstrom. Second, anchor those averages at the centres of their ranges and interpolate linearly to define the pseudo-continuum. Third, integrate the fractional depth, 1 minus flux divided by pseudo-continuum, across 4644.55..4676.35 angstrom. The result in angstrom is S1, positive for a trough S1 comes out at 0.9 angstrom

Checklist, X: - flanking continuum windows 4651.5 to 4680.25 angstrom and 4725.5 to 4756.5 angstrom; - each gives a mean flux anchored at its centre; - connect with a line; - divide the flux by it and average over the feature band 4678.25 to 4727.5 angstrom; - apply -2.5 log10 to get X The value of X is 0.022 mag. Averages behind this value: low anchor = 5.45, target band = 5.41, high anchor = 5.6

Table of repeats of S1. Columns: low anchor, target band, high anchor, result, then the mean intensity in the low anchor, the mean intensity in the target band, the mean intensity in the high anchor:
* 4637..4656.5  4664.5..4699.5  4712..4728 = 2.2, 6.02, 5.46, 5.61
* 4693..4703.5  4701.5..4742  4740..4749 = 3.4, 5.92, 5.37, 5.83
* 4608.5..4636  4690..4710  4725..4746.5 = 0.9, 5.92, 5.43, 5.57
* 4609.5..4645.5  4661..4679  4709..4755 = 1.5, 5.96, 5.32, 5.56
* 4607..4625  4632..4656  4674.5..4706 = -0.7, 5.97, 5.96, 5.52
